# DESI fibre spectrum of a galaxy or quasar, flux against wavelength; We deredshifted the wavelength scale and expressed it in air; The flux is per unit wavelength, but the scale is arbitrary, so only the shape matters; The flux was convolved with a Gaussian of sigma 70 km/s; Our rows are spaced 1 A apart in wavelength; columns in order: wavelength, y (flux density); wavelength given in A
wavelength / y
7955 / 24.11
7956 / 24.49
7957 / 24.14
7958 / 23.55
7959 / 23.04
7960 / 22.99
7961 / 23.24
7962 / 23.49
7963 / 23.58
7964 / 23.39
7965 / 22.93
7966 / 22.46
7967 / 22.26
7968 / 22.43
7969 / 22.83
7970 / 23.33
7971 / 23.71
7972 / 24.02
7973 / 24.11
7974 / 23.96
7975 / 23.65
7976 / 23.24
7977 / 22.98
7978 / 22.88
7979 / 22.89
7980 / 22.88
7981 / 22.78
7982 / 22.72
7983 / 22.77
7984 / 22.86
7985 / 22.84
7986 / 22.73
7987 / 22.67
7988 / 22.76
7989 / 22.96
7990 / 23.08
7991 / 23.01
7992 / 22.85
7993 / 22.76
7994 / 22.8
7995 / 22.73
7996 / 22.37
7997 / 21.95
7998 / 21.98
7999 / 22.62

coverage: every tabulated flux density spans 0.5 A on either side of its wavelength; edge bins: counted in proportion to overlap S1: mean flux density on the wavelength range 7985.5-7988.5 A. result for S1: 22.7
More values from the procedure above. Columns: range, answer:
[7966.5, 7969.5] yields 22.5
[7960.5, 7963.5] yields 23.4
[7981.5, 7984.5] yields 22.8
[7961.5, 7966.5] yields 23.2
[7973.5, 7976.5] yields 23.6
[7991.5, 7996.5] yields 22.7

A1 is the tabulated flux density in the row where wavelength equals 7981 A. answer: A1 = 22.78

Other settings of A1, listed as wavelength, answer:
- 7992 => 22.85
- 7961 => 23.24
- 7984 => 22.86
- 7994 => 22.8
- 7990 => 23.08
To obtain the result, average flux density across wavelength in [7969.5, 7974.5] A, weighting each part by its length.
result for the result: 23.8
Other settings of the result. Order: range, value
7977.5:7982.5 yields 22.8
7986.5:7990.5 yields 22.9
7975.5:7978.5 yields 23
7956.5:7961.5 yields 23.4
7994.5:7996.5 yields 22.6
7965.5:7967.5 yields 22.4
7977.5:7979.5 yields 22.9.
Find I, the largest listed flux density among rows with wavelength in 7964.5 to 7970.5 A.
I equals 23.33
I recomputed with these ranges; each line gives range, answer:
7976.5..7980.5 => 22.98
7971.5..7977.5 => 24.11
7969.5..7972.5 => 24.02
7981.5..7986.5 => 22.86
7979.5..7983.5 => 22.88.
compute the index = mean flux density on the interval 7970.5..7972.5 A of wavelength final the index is 23.9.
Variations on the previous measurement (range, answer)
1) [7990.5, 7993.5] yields 22.9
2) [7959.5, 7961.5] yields 23.1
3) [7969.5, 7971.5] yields 23.5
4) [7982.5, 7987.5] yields 22.8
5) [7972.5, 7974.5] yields 24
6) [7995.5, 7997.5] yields 22.2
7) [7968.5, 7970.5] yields 23.1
